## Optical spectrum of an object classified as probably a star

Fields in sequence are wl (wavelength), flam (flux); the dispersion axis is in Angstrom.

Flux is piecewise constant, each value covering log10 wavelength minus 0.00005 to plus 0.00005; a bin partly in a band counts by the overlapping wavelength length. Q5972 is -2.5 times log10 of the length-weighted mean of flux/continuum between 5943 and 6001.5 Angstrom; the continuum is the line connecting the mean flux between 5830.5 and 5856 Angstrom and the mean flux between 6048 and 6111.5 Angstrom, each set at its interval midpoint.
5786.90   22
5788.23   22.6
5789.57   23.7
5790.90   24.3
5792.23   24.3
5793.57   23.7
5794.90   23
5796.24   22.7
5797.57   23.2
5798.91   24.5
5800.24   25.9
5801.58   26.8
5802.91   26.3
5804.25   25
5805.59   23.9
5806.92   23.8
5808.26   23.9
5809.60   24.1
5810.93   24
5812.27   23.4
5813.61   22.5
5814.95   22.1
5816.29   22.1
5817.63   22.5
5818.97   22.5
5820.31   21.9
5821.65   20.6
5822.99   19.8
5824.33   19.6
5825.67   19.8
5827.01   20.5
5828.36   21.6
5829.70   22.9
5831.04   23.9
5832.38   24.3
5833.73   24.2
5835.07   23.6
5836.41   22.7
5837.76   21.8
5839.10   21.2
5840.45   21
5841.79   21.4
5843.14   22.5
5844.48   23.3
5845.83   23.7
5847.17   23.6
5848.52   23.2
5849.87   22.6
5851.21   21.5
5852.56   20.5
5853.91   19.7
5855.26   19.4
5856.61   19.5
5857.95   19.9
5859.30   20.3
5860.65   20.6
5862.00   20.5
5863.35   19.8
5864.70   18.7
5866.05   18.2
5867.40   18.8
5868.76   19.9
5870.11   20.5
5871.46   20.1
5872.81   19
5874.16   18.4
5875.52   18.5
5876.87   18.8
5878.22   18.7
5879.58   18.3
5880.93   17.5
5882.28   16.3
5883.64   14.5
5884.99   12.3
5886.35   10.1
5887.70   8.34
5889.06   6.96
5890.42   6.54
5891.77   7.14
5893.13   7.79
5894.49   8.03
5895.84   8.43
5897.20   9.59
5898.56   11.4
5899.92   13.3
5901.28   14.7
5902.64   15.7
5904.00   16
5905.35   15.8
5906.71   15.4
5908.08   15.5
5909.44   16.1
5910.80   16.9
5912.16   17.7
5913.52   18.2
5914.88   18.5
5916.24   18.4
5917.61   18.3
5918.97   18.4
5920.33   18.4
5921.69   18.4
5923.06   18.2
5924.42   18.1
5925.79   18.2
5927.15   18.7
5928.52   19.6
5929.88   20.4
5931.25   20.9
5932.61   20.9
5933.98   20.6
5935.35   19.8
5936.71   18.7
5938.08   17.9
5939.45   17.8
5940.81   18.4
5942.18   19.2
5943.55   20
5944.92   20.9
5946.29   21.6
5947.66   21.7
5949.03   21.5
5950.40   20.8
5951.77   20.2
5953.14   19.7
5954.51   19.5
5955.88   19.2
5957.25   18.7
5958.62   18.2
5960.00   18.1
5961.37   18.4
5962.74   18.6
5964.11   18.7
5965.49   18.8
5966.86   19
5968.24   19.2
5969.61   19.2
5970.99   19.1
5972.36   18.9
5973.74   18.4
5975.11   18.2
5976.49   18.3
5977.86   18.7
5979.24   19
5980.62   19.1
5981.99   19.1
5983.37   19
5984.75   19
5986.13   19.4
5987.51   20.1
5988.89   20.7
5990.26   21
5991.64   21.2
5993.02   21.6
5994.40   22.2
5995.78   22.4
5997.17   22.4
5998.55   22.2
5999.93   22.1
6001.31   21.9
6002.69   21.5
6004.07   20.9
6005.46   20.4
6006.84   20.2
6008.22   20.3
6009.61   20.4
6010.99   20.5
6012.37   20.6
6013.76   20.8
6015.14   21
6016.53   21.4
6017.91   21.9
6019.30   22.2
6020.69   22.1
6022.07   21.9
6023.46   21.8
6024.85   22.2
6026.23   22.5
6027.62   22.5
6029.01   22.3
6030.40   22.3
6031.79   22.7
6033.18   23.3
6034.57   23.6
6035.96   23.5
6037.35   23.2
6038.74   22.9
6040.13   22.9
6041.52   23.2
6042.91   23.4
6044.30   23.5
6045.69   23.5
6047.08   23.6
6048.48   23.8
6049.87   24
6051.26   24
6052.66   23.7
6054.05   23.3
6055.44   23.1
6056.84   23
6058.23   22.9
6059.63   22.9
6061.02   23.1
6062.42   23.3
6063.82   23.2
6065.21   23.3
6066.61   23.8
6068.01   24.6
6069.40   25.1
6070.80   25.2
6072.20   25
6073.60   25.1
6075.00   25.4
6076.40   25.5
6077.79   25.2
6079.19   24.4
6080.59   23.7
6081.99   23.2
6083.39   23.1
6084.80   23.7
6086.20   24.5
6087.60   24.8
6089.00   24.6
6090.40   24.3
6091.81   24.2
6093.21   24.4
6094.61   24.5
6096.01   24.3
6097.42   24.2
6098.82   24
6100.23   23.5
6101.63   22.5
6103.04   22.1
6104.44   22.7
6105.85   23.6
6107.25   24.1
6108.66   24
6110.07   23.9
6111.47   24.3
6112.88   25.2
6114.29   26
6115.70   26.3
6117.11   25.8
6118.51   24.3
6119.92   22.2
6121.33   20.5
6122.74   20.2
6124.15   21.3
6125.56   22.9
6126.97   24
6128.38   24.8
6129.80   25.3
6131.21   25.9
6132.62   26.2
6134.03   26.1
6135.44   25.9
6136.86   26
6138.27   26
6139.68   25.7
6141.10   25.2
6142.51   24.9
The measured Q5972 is 0.17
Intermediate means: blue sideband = 22.3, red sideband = 23.9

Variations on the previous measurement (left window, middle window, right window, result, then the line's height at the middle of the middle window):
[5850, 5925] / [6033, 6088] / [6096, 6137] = -0.079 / 22.2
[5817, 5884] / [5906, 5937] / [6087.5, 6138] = 0.173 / 21.6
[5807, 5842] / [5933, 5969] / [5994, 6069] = 0.154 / 22.4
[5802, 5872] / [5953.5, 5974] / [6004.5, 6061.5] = 0.180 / 22.2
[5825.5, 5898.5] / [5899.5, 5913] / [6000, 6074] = 0.223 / 19.4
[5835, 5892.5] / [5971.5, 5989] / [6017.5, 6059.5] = 0.133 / 21.5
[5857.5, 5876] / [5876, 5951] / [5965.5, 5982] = 0.172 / 19.2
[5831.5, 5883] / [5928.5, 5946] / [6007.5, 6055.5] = 0.095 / 21.5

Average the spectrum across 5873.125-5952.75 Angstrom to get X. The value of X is 16.5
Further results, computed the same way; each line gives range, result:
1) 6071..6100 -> 24.4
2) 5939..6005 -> 19.9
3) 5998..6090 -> 23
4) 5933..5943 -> 19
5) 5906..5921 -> 17.4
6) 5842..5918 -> 16.9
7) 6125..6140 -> 25.4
